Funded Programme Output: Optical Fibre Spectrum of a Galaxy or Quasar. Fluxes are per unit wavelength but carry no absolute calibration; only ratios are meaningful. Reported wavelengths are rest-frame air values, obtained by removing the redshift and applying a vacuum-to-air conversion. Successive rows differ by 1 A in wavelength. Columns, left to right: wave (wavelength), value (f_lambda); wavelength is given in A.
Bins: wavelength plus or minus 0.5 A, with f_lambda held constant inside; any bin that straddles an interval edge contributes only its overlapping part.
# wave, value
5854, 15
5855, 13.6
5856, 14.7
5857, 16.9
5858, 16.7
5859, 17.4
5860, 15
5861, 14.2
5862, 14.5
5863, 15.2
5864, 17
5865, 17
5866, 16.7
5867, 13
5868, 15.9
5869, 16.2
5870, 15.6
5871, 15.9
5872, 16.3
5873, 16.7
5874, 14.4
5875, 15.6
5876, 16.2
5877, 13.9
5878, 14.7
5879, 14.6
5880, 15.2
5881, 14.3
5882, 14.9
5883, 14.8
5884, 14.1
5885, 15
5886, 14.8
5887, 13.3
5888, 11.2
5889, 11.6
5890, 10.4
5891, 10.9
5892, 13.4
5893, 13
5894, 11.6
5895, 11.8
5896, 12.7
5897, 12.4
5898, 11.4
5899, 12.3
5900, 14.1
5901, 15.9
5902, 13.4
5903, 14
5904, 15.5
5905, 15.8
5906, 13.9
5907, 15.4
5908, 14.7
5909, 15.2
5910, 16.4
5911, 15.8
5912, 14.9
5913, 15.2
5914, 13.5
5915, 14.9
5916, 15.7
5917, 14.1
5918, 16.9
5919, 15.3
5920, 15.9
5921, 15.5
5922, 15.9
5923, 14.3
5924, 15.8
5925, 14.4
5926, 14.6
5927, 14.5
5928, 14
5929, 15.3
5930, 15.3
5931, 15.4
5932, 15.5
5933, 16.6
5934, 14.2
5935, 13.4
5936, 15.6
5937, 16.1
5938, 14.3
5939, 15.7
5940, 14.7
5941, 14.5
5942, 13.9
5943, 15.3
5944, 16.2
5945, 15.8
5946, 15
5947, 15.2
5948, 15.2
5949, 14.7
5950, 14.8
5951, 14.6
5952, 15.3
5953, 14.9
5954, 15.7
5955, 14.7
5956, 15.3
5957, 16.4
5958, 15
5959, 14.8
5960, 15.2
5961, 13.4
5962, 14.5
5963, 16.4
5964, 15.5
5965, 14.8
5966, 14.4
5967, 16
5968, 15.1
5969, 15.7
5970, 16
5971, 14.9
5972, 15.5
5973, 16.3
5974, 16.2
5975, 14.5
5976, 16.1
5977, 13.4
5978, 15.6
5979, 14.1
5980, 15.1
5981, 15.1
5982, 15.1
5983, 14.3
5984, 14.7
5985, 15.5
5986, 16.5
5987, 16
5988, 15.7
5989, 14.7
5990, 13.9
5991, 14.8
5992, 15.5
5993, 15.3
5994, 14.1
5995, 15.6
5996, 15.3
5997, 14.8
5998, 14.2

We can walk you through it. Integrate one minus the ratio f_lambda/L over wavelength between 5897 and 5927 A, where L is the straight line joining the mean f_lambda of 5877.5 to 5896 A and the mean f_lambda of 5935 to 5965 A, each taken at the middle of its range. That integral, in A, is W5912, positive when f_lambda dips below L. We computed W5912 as -1.69 A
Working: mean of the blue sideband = 13.3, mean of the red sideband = 15.1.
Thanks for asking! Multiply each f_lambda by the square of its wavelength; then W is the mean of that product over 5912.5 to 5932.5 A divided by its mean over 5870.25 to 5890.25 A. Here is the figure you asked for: 1.1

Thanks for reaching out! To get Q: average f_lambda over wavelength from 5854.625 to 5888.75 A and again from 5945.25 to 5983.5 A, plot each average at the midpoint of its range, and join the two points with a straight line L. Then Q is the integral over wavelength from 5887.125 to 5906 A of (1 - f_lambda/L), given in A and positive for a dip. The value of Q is 2.80 A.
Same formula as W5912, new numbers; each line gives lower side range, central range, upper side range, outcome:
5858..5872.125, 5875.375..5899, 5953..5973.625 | 3.5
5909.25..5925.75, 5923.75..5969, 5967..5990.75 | 0.5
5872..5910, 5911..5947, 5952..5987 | -1.4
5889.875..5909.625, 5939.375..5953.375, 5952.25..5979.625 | -0.3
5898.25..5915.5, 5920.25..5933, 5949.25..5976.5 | -0.2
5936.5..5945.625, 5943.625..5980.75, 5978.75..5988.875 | 0.0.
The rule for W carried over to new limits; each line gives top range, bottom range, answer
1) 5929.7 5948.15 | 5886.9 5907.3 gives 1.18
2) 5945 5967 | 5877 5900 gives 1.17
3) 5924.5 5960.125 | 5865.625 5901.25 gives 1.10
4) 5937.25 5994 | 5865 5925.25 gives 1.07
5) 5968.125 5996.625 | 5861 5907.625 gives 1.10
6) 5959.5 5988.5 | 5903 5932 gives 1.03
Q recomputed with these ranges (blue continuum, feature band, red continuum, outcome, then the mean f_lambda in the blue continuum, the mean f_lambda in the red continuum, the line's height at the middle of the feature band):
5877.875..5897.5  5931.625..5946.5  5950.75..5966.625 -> -0.57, 13.2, 15.1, 14.6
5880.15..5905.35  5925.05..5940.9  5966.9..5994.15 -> -0.90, 13.3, 15.2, 14.2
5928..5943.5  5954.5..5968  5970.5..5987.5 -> 0.03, 15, 15.2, 15.1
